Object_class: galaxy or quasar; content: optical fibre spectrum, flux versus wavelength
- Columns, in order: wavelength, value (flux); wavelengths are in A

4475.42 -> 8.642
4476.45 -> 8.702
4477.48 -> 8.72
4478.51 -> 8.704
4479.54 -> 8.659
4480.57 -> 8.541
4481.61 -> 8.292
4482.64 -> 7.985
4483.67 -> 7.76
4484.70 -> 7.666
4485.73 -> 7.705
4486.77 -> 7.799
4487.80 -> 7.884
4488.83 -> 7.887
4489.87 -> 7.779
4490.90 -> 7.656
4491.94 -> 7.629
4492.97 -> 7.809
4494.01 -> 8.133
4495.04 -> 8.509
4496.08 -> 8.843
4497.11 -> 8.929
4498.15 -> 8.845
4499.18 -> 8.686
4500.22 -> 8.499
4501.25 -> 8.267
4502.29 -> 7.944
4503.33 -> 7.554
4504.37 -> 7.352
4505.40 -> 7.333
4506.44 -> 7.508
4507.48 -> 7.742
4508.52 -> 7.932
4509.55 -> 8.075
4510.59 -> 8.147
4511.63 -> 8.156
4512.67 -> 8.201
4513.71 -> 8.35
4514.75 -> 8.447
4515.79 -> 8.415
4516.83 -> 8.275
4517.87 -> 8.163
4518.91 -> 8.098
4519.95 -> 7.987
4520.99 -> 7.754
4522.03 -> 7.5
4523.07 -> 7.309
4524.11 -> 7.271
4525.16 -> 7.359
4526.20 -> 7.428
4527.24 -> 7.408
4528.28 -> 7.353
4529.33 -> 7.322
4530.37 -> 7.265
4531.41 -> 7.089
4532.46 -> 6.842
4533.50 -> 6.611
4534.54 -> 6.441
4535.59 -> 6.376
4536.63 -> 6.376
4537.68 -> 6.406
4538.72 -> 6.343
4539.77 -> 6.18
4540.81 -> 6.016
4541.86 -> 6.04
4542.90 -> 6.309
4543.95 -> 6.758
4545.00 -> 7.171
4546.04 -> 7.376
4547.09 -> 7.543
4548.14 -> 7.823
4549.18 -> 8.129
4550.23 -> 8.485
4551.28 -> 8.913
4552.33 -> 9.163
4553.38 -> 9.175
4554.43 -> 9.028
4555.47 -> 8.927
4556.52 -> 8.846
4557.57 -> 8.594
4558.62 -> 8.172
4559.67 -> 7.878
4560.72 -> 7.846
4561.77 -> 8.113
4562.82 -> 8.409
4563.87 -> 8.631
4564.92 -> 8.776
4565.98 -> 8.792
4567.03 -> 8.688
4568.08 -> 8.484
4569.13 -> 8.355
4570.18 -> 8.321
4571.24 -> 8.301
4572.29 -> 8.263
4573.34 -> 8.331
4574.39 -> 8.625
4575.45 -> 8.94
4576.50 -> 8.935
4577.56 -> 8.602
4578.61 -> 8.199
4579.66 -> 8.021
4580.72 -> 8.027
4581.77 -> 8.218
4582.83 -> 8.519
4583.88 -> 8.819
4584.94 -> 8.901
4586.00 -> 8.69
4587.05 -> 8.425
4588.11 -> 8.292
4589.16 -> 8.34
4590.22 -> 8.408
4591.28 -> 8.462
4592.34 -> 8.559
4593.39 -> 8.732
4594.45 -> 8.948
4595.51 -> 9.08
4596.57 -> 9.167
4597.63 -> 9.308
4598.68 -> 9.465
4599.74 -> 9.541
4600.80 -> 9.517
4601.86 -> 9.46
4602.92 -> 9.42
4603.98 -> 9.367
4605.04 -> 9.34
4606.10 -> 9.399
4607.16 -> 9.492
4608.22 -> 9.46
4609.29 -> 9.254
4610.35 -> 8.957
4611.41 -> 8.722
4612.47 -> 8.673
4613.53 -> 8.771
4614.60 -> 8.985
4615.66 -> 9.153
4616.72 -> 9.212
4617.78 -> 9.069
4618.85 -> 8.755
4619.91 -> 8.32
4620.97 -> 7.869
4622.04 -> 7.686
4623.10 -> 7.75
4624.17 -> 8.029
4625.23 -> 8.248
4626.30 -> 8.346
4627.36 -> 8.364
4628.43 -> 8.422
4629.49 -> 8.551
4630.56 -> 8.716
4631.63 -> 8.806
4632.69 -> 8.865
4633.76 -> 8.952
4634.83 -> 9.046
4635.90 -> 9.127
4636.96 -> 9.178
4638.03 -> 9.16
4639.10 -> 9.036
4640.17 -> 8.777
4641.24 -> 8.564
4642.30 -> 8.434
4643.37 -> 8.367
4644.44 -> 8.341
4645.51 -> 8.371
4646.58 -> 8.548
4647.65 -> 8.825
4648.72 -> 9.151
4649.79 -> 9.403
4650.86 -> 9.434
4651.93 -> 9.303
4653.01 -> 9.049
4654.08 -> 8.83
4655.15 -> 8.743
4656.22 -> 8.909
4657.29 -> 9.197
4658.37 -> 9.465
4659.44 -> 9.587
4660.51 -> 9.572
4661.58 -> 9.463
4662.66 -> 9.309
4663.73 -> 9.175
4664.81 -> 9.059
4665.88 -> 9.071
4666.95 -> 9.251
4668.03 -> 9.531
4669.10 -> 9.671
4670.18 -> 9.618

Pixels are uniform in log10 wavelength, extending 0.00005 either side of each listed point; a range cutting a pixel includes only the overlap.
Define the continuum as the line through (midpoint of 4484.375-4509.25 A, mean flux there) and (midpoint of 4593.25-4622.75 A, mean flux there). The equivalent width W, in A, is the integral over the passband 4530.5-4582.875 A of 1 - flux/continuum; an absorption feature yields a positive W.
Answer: 4.2 A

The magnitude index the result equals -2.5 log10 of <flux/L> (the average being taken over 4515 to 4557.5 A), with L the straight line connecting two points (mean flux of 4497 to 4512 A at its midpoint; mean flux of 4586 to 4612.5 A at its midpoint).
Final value 0.12 mag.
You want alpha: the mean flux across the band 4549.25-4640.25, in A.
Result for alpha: 8.72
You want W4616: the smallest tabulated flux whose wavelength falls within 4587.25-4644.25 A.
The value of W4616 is 7.686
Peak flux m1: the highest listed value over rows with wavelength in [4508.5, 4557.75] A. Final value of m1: 9.175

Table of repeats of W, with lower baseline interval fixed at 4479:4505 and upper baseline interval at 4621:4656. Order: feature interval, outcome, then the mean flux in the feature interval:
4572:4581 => -0.01 A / 8.45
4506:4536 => 2.18 A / 7.62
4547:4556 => -0.31 A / 8.63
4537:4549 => 2.24 A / 6.76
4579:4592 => 0.08 A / 8.42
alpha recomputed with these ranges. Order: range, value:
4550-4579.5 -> 8.56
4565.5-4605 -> 8.73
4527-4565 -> 7.56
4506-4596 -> 7.97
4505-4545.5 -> 7.32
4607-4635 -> 8.67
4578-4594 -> 8.45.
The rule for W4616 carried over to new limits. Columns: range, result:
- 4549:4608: 7.846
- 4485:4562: 6.016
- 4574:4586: 8.021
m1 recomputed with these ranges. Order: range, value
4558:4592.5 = 8.94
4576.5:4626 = 9.541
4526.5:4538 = 7.408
